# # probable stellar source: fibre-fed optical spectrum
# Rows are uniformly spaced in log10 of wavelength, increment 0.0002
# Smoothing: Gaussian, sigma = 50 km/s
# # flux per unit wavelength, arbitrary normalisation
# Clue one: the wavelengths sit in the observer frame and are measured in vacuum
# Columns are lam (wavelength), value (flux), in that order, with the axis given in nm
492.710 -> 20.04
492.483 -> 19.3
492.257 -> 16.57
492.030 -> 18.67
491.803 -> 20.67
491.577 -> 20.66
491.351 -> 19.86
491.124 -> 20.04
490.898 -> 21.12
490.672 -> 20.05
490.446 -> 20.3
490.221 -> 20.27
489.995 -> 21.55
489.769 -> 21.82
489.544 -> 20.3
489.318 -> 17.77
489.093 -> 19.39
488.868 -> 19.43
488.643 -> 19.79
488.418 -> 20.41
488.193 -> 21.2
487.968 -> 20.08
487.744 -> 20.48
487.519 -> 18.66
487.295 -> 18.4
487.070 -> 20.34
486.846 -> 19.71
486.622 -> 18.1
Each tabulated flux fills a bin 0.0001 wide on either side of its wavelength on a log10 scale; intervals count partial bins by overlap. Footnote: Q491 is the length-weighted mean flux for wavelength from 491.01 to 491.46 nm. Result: 19.9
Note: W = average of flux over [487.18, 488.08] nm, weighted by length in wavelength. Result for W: 19.4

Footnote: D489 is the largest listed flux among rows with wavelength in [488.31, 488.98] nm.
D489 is 20.41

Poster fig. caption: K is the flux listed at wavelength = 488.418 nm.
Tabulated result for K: 20.41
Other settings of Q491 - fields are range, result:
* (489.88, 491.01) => 20.7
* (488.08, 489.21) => 20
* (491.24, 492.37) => 19.3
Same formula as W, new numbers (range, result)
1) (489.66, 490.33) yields 21.2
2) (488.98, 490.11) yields 20.2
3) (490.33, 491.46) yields 20.3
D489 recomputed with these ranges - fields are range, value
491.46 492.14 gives 20.67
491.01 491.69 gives 20.66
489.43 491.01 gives 21.82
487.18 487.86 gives 20.48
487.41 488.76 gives 21.2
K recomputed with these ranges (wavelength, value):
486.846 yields 19.71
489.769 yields 21.82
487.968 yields 20.08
